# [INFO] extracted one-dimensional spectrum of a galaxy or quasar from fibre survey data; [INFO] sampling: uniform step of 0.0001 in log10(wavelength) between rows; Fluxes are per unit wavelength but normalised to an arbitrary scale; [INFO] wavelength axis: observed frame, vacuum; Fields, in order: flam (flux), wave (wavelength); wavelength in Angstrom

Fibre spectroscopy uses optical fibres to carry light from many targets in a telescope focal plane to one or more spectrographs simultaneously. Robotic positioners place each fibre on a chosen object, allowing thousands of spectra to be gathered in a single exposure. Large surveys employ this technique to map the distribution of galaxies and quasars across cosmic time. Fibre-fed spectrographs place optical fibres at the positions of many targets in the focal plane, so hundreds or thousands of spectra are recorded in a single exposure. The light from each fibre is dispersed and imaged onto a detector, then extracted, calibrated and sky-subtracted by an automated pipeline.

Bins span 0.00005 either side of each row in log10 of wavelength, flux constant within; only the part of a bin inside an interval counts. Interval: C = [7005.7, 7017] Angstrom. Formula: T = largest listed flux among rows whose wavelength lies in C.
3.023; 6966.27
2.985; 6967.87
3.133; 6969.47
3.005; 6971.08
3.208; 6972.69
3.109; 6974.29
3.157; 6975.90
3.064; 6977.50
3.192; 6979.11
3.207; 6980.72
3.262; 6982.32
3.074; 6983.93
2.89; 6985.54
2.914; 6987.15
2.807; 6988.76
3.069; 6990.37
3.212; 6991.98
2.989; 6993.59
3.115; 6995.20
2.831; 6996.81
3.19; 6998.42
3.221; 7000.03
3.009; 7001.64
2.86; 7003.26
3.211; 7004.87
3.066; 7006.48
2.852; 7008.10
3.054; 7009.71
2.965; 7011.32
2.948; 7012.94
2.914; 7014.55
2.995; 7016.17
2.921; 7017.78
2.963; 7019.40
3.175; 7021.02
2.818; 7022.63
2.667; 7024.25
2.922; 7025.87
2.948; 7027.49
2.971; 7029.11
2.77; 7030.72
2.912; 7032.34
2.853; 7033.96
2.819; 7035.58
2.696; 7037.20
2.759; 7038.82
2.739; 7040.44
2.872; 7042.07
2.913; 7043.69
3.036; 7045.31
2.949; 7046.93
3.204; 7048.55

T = 3.066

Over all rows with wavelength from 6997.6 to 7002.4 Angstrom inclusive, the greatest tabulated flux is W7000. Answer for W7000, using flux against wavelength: 3.221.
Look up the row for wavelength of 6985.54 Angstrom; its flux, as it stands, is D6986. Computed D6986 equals 2.89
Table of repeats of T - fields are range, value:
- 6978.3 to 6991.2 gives 3.262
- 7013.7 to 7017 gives 2.995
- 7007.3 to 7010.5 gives 3.054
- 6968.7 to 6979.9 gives 3.208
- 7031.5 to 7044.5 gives 2.913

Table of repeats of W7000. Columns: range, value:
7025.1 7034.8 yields 2.971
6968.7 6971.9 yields 3.133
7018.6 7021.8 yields 3.175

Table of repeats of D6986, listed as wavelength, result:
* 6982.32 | 3.262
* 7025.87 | 2.922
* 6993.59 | 2.989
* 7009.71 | 3.054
